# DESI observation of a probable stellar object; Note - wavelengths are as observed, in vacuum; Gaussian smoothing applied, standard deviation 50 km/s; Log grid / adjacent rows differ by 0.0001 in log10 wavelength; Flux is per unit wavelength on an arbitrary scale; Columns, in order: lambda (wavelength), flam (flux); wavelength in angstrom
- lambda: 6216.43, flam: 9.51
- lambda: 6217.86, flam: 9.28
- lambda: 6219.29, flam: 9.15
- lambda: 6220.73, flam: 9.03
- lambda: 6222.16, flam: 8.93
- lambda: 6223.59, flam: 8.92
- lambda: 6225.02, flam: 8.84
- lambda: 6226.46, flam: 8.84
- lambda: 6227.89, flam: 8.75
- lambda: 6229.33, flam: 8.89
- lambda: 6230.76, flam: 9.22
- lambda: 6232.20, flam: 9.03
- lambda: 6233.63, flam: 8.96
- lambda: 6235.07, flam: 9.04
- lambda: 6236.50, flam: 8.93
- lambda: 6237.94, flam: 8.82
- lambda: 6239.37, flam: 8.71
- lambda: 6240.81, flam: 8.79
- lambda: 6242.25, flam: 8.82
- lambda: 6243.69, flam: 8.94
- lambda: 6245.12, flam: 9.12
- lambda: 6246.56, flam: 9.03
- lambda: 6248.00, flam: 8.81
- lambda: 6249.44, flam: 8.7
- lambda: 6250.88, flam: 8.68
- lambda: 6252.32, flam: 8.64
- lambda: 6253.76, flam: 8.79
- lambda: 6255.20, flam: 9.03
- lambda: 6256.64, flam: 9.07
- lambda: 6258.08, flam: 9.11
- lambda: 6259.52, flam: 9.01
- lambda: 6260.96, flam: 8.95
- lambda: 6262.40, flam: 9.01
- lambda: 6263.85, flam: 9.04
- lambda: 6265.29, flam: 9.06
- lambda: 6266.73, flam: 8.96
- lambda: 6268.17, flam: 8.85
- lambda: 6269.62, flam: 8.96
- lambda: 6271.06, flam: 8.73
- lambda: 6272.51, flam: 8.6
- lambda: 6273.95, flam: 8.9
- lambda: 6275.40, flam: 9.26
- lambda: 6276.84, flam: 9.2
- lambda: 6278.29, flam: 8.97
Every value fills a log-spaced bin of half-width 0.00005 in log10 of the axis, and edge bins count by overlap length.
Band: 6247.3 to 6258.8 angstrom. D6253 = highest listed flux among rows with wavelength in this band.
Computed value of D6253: 9.11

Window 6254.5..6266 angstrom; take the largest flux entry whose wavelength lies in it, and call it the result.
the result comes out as 9.11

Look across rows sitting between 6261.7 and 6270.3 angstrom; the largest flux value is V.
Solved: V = 9.06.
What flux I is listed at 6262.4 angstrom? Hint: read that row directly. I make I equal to 9.01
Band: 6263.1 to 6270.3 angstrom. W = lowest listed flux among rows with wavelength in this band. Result 8.85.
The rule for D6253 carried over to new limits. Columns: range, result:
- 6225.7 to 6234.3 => 9.22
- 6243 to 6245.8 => 9.12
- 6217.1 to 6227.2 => 9.28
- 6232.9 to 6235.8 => 9.04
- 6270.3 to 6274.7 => 8.9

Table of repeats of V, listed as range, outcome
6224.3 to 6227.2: 8.84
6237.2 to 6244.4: 8.94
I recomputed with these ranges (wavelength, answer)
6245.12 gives 9.12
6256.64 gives 9.07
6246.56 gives 9.03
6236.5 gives 8.93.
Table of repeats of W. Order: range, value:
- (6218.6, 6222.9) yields 8.93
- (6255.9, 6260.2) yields 9.01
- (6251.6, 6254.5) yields 8.64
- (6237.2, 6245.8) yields 8.71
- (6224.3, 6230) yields 8.75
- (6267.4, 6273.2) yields 8.6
